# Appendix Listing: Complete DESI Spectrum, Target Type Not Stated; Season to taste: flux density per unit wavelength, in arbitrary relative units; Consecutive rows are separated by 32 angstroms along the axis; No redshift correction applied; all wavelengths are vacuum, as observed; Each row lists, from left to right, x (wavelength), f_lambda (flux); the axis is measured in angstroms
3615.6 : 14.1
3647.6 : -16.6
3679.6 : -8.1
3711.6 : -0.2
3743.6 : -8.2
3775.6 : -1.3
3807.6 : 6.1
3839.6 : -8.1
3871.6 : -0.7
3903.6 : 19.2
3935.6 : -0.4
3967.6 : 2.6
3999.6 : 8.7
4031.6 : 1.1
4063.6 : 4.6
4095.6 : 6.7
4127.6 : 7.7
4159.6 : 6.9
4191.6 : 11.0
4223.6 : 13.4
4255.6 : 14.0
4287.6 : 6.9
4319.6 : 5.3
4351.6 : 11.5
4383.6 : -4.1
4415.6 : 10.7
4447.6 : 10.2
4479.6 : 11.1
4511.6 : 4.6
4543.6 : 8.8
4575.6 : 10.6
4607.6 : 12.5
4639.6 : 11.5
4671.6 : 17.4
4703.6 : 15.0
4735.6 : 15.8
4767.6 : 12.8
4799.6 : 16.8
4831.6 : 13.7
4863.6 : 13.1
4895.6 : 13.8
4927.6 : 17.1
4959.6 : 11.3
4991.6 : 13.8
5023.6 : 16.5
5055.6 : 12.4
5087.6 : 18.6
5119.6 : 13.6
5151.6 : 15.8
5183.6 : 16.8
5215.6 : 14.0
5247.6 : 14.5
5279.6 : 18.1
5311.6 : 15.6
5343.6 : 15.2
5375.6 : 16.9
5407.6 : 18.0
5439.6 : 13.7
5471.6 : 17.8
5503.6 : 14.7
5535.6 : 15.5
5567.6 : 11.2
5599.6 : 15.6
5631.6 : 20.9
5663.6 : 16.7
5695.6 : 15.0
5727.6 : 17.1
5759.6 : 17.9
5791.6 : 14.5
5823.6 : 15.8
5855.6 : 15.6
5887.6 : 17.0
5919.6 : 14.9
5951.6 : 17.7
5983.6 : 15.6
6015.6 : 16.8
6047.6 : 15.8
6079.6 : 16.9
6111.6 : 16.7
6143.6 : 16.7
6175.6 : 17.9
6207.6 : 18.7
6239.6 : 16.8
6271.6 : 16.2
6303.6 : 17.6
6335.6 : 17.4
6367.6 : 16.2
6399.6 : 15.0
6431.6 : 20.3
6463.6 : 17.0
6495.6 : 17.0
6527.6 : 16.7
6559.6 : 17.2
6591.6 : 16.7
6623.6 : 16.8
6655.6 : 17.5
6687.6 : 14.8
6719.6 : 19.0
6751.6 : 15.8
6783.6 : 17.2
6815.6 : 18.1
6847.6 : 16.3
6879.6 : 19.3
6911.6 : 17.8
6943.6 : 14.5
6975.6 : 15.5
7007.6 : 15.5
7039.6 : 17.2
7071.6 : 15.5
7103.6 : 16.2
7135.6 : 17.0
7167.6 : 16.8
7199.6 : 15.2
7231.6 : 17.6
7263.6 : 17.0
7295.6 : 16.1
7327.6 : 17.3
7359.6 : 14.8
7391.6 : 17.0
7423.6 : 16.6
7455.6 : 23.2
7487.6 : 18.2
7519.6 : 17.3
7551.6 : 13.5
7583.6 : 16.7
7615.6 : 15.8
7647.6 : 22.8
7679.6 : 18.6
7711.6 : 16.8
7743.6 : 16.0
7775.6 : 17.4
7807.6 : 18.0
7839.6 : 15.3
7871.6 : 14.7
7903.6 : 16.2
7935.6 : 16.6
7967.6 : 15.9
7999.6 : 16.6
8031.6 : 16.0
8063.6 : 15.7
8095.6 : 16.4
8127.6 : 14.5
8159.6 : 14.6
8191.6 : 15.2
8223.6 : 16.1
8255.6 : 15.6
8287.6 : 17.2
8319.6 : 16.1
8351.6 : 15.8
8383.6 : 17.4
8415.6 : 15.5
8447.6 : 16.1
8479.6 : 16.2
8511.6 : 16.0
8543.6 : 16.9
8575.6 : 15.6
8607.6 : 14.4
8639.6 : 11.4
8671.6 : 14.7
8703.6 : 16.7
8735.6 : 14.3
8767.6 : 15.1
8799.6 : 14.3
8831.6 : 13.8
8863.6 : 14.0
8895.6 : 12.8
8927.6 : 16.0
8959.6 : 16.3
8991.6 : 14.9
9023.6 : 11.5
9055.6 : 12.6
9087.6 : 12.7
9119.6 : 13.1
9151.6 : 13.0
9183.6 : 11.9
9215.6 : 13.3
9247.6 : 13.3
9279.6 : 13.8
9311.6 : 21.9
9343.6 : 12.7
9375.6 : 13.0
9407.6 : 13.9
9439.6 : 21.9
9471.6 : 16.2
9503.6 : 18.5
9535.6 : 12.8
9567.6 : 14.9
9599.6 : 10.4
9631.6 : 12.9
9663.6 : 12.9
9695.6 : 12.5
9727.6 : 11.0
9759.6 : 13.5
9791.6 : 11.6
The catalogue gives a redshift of 0.138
